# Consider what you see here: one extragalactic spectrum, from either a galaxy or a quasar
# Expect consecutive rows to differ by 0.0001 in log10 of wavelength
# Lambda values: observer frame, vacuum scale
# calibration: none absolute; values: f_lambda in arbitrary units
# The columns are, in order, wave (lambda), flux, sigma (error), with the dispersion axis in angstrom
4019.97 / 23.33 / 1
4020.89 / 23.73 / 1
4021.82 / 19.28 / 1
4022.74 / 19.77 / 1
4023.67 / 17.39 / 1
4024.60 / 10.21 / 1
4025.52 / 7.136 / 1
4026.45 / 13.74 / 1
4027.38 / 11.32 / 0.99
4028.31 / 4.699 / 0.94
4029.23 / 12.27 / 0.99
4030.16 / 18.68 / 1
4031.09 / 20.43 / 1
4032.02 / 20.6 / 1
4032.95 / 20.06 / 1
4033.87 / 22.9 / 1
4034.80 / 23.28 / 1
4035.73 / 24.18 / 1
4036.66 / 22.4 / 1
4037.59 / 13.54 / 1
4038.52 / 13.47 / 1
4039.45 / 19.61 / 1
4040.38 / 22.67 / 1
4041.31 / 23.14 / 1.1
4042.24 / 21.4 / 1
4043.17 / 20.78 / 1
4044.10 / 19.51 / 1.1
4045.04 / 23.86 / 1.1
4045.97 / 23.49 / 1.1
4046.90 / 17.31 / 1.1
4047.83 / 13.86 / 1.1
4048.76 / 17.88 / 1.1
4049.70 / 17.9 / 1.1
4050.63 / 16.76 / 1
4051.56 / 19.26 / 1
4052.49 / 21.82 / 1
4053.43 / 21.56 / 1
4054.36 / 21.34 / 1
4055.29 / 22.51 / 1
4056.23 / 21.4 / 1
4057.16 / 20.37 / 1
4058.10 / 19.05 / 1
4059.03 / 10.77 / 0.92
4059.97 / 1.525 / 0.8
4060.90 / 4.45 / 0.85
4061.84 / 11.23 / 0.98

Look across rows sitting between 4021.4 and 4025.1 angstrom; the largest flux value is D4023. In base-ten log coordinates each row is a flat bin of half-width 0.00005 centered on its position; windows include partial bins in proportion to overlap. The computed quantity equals 19.77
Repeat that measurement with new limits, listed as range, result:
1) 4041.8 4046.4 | 23.86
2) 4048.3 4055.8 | 22.51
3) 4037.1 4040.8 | 22.67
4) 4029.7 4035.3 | 23.28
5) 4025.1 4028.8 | 13.74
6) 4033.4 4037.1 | 24.18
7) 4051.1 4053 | 21.82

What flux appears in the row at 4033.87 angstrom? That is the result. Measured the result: 22.9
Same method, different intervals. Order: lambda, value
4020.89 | 23.73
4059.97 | 1.525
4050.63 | 16.76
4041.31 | 23.14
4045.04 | 23.86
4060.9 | 4.45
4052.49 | 21.82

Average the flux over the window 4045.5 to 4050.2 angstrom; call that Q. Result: 18.1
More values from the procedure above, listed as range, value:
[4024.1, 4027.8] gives 10.6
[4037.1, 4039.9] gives 15.6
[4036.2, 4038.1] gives 17.8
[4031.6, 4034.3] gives 21.2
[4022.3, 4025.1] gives 15.6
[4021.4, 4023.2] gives 19.6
